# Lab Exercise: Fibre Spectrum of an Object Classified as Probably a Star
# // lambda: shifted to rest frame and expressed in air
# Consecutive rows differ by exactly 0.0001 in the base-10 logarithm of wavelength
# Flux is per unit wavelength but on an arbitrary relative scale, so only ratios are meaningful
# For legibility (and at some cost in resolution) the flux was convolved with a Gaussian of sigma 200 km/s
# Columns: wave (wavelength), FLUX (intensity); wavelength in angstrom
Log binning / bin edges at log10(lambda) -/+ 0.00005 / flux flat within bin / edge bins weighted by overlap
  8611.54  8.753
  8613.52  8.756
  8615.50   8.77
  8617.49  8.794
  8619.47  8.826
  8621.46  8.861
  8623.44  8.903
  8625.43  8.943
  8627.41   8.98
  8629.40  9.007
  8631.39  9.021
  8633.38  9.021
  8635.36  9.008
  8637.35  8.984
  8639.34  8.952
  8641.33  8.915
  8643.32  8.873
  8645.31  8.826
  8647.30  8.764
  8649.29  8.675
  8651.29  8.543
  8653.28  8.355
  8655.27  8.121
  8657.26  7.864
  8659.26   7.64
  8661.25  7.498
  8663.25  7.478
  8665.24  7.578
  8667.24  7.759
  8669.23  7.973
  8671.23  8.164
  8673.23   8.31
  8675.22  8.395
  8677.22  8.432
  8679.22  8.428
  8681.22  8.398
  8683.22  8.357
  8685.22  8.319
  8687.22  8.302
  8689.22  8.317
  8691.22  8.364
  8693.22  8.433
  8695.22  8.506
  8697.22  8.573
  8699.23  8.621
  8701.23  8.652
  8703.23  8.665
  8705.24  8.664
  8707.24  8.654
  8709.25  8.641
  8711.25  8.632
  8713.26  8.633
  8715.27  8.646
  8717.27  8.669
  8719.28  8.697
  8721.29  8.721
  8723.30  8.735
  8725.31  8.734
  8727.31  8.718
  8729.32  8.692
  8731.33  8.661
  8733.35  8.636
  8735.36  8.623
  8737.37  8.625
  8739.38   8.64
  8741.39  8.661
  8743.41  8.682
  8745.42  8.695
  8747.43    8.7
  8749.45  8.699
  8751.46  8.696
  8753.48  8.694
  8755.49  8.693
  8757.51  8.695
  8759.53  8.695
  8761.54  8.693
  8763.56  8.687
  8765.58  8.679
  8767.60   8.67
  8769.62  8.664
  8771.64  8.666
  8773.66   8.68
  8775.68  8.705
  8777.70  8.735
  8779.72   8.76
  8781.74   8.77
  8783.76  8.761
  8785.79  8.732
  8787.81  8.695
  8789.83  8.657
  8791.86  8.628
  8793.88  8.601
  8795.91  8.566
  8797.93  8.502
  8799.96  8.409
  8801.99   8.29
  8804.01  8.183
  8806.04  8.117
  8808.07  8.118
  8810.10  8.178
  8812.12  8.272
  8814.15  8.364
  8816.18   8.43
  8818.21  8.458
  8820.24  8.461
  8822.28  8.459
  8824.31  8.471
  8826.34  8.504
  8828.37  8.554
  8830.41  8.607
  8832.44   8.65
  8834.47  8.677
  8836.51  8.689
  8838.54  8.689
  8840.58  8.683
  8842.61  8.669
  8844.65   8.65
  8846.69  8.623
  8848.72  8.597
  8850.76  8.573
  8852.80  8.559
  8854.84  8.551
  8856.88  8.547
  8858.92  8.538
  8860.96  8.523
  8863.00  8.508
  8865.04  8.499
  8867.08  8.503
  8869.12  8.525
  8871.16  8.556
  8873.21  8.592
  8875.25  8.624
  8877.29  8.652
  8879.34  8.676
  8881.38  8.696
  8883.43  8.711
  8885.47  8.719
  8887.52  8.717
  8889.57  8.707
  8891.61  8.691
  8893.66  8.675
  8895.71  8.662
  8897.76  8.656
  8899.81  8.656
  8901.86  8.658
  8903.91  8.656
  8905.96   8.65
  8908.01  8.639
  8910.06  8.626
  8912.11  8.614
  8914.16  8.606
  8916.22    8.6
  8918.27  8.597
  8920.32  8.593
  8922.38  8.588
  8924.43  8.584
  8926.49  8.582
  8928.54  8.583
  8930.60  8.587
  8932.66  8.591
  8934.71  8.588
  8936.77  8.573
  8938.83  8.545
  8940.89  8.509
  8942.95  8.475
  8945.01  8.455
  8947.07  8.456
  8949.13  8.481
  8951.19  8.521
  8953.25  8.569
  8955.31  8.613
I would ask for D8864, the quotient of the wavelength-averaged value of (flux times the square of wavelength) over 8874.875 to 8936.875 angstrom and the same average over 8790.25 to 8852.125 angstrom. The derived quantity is 1.04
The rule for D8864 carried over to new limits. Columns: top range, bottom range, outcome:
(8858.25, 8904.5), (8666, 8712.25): 1.07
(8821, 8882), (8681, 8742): 1.03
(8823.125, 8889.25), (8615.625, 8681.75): 1.06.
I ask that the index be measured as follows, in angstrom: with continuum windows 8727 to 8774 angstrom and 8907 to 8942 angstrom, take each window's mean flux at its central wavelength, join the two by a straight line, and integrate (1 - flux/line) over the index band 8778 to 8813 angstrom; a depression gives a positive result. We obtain 0.7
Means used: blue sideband 8.67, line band 8.49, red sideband 8.59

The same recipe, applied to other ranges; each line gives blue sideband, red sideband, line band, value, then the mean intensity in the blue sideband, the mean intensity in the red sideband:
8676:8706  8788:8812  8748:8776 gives -0.89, 8.47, 8.39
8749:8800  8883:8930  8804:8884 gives 1.20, 8.68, 8.64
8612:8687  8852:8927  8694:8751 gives -0.84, 8.5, 8.61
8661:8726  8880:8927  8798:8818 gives 0.60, 8.4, 8.65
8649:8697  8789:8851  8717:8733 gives -0.80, 8.17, 8.49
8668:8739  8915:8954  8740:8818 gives -0.40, 8.53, 8.55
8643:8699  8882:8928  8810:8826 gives 0.18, 8.26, 8.64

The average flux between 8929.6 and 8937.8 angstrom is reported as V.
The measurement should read 8.58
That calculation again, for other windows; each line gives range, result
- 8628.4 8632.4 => 9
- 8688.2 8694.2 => 8.38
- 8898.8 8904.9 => 8.66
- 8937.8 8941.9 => 8.52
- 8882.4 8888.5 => 8.71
